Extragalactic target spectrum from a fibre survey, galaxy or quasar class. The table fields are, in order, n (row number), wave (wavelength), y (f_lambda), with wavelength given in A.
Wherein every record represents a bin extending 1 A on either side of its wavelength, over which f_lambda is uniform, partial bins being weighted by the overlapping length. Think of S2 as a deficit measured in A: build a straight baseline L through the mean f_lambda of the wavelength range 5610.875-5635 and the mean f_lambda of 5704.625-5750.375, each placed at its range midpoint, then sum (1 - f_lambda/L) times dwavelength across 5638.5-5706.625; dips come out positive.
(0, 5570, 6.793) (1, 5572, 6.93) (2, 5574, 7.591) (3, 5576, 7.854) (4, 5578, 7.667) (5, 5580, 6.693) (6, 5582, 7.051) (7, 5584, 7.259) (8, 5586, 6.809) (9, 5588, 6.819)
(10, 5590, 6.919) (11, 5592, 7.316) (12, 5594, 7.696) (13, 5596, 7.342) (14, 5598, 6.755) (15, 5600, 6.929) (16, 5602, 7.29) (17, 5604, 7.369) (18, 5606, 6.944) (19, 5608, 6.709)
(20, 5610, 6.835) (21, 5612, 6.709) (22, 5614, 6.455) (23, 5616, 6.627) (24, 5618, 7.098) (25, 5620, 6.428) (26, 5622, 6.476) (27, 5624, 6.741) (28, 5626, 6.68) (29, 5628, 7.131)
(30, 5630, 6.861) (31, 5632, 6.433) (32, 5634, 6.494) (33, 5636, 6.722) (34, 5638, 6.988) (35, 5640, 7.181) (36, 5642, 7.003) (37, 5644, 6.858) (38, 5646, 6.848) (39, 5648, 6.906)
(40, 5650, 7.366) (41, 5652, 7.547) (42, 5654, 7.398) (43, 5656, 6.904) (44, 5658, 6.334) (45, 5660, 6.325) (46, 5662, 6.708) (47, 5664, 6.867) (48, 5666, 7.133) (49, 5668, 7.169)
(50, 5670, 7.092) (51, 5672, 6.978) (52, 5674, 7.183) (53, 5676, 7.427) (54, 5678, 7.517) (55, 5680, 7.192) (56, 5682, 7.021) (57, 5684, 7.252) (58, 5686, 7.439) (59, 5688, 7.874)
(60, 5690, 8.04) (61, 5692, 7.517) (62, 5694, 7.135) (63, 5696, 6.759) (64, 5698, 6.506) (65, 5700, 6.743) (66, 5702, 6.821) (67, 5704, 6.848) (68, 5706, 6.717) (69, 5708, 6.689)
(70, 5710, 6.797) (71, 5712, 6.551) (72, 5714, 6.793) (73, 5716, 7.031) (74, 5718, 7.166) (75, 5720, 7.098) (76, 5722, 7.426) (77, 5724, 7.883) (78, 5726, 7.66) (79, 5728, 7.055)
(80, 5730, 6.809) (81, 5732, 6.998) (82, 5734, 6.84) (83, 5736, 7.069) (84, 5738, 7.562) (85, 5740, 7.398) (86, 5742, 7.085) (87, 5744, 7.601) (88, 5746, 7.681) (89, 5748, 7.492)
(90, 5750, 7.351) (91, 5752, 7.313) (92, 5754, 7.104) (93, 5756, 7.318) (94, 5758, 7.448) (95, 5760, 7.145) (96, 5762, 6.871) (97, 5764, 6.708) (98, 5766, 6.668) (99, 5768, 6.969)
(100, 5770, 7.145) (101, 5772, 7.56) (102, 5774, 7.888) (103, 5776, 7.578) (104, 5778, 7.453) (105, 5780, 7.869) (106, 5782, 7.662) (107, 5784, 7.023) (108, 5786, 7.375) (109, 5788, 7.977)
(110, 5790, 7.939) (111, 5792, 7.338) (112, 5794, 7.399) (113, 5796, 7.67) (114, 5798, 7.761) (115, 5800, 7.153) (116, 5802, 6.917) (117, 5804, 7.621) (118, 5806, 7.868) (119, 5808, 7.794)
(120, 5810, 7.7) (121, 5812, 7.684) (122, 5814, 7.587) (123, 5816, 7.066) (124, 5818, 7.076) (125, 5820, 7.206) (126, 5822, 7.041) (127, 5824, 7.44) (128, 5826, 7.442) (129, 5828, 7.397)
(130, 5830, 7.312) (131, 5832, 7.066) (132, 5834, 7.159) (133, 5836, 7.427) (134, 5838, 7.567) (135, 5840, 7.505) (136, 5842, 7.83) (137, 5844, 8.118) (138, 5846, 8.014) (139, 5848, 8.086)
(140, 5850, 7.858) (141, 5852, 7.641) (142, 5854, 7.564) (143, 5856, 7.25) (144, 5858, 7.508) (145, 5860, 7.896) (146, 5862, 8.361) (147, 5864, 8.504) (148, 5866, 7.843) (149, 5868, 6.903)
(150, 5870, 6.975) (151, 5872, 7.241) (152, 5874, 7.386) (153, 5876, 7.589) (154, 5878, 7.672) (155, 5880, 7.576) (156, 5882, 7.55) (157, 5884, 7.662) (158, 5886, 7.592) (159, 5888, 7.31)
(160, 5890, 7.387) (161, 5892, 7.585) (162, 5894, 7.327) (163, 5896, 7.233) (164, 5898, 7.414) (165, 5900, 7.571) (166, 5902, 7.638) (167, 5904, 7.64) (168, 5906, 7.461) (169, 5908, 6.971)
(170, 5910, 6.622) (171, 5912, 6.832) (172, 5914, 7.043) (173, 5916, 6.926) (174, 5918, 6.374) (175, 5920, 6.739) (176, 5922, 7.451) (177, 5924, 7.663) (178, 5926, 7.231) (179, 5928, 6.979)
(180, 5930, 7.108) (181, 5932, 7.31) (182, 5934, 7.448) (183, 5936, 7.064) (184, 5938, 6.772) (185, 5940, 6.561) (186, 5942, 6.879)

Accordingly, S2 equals -1.70 A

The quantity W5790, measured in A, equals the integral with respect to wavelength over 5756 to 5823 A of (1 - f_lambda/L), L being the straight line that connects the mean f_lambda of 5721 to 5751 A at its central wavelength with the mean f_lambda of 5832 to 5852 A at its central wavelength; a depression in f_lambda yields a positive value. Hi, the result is 1.0 A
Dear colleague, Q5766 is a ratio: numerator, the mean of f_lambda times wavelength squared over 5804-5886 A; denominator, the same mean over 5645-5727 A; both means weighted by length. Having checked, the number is 1.13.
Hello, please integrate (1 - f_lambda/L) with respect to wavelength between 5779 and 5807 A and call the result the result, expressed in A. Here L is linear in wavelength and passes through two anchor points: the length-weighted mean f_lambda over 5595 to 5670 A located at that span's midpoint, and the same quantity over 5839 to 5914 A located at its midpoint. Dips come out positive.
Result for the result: -0.9 A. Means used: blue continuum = 6.88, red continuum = 7.54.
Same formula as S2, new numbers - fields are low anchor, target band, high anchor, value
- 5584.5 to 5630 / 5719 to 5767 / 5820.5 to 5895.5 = 0.18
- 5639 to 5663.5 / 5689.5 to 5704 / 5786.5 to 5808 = 0.23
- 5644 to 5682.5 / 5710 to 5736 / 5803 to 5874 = 0.44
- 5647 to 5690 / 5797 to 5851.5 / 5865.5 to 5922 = -2.00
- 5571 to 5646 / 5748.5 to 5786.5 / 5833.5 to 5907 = 0.30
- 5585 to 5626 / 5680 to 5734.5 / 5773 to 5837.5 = 0.73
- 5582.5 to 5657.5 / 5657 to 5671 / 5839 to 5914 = 0.47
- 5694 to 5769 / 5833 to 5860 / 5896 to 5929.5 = -2.02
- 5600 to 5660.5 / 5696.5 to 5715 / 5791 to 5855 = 1.03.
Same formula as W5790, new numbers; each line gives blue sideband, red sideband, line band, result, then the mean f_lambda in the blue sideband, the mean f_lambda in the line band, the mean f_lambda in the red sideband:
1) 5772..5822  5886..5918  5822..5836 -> 0.27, 7.52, 7.29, 7.25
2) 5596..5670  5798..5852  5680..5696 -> -0.79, 6.88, 7.41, 7.5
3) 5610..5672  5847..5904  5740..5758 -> -0.47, 6.85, 7.37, 7.58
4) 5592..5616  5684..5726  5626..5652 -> 0.45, 7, 6.92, 7.11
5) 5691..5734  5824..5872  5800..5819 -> -0.07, 7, 7.46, 7.61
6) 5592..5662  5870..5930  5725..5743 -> -0.29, 6.9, 7.16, 7.29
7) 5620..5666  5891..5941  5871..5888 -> -0.96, 6.85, 7.52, 7.16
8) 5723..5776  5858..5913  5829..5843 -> -0.03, 7.26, 7.41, 7.47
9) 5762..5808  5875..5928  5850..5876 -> -0.90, 7.43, 7.6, 7.3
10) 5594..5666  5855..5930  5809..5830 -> -0.37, 6.88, 7.36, 7.37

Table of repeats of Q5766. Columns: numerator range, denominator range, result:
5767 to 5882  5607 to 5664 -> 1.18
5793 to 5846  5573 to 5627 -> 1.15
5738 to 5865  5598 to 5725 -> 1.13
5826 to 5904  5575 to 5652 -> 1.19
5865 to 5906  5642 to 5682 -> 1.14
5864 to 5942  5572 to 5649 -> 1.16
